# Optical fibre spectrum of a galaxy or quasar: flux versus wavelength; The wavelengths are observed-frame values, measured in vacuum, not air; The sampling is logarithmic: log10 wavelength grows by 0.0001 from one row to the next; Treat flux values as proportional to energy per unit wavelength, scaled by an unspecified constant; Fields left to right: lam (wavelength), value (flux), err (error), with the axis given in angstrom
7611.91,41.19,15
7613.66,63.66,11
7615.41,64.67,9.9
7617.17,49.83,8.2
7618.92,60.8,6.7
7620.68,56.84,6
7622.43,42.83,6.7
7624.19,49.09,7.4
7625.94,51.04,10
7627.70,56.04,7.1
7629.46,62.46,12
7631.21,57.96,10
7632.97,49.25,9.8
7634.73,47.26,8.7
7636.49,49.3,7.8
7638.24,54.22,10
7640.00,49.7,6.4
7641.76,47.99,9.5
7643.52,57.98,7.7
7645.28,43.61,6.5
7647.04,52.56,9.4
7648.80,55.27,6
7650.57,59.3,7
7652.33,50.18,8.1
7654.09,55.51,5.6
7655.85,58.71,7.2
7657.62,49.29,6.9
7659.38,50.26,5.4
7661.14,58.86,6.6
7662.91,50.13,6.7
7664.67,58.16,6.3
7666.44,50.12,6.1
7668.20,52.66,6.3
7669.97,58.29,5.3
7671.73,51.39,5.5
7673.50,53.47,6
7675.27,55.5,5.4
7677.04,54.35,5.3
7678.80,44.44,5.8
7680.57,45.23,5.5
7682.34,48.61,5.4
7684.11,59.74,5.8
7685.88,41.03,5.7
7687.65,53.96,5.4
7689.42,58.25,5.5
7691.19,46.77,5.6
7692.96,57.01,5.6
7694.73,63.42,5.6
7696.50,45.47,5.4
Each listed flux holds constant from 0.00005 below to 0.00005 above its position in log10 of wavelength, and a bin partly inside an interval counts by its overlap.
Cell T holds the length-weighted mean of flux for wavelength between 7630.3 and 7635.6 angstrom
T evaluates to 51.6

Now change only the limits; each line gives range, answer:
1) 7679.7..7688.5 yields 49.7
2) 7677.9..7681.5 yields 45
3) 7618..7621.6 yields 58.5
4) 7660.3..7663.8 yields 54.4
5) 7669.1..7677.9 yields 54.6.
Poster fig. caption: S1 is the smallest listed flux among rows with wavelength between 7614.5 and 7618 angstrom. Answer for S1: 49.83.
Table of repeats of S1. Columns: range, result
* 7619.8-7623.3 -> 42.83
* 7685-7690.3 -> 41.03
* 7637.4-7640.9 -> 49.7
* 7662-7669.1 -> 50.12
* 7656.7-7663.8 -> 49.29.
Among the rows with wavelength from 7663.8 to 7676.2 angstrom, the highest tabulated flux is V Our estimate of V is 58.29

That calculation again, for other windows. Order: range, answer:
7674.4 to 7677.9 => 55.5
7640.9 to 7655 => 59.3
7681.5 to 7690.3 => 59.74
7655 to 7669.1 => 58.86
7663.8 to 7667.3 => 58.16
